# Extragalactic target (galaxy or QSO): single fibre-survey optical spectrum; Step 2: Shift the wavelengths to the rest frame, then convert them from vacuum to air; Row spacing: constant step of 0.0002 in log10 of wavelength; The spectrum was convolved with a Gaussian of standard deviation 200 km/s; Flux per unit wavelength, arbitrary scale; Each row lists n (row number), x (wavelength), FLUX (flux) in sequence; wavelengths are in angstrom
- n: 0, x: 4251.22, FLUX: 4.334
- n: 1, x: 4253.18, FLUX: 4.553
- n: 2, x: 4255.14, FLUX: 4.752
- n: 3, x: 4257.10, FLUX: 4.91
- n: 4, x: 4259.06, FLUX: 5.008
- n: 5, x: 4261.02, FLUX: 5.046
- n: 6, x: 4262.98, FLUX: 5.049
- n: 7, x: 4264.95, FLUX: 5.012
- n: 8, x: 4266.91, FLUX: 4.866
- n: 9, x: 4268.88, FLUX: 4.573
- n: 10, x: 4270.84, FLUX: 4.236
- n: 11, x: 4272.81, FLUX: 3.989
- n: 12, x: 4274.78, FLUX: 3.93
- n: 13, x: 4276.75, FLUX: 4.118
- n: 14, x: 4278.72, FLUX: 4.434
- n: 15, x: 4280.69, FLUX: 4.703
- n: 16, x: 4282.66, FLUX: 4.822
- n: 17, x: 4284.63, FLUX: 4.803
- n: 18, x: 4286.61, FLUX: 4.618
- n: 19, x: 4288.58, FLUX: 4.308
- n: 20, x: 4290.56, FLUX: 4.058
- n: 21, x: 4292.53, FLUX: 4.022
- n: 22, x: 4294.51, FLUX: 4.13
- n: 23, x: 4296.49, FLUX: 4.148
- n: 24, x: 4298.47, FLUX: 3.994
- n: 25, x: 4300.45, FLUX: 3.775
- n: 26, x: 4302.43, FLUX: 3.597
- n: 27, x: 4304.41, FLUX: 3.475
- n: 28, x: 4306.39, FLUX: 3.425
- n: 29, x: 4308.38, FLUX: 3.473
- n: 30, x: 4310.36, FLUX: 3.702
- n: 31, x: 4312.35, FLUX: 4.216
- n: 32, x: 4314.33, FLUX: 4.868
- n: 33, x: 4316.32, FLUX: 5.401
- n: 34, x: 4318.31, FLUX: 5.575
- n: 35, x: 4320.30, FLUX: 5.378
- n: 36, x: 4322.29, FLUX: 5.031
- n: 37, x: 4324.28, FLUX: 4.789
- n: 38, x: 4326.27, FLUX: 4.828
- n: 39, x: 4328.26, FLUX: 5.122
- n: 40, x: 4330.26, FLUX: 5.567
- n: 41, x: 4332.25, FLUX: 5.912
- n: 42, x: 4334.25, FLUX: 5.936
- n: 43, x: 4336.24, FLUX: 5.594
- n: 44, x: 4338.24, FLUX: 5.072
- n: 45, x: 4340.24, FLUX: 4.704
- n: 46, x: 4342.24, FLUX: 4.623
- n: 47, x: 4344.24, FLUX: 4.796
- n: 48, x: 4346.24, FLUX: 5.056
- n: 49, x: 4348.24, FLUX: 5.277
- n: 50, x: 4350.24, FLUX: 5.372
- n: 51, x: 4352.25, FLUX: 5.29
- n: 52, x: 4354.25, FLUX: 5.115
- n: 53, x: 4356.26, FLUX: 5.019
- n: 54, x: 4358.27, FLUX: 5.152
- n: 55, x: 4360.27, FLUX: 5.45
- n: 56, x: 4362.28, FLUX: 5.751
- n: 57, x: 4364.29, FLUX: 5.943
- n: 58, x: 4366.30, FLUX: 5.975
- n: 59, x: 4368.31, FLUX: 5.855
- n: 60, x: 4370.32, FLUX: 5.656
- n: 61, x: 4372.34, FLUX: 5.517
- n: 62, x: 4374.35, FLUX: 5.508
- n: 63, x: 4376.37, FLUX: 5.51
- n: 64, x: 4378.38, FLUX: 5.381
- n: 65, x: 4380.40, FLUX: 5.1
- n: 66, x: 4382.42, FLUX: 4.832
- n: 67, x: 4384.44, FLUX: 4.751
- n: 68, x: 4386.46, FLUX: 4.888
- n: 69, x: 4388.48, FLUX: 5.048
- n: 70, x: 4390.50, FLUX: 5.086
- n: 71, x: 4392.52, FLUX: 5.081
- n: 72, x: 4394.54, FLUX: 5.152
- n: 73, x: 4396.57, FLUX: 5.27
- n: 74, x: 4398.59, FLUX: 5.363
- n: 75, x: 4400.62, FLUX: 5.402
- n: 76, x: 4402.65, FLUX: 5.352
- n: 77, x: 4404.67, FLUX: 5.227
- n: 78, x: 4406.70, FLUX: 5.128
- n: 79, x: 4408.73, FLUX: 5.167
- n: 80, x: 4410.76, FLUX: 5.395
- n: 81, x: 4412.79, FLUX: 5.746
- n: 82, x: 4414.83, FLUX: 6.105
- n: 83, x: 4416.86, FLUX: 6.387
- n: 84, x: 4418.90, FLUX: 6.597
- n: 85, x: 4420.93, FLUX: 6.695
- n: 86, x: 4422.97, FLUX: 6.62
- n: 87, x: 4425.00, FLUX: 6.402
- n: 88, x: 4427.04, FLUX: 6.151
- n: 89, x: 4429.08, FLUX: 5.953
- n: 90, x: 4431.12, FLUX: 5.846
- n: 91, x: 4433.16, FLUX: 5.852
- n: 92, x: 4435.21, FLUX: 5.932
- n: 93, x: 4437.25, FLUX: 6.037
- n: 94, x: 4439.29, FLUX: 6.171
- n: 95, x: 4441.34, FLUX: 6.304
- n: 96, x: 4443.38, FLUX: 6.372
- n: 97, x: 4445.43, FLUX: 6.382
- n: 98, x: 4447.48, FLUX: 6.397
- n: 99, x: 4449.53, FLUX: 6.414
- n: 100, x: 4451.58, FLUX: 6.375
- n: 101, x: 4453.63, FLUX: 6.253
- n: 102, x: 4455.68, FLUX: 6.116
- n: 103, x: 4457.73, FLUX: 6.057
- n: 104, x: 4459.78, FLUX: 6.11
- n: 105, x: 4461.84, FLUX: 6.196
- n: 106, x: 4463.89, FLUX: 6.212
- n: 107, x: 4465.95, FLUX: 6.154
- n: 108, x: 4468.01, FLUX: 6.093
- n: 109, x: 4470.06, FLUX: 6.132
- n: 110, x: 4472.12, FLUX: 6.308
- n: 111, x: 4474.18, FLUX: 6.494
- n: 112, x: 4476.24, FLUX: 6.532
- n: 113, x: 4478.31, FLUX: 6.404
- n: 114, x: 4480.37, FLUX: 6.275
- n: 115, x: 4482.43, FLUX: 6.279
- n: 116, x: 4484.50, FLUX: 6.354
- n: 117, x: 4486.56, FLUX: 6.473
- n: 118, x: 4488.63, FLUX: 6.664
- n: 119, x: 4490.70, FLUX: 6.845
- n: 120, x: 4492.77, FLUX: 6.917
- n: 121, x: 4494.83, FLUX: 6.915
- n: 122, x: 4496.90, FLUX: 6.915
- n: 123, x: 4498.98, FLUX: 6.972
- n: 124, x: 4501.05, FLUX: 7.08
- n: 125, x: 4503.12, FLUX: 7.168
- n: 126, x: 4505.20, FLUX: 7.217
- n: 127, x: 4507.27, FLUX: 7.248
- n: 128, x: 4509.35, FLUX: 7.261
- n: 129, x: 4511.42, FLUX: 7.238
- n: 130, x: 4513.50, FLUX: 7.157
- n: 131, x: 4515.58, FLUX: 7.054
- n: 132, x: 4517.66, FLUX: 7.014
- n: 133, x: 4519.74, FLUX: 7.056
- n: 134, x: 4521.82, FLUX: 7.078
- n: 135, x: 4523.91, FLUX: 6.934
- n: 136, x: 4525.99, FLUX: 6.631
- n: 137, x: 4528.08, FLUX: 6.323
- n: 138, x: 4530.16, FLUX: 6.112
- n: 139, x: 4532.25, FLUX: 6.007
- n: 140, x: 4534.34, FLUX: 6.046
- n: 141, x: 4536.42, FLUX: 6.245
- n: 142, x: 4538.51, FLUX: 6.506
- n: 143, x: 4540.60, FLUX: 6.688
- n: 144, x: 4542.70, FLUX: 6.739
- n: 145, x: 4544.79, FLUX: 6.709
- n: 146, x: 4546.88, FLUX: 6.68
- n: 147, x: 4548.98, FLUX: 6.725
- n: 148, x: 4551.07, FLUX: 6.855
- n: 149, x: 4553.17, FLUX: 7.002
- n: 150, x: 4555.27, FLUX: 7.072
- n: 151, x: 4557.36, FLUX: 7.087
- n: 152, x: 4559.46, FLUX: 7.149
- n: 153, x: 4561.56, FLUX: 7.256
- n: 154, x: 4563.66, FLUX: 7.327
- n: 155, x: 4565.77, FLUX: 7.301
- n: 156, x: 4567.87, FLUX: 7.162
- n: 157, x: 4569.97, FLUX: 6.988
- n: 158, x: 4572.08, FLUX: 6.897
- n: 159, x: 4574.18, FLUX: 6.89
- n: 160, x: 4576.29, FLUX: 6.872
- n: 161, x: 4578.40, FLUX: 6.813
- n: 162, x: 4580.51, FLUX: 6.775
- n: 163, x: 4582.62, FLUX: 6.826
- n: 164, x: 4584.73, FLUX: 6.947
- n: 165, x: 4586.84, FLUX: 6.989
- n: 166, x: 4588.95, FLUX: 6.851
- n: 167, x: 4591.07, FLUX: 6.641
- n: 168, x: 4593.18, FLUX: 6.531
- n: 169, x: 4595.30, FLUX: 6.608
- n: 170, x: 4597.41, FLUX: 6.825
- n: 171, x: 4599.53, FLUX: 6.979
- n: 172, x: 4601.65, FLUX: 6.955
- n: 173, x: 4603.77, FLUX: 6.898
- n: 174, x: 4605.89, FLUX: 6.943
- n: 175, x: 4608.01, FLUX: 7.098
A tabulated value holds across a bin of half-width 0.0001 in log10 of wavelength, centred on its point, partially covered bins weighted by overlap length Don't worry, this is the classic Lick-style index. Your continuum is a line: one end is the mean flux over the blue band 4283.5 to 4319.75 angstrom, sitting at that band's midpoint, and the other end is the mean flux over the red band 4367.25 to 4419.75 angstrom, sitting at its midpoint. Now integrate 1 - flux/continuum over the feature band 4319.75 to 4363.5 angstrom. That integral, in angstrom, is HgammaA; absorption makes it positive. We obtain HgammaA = -4.6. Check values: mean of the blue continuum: 4.22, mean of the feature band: 5.22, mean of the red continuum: 5.4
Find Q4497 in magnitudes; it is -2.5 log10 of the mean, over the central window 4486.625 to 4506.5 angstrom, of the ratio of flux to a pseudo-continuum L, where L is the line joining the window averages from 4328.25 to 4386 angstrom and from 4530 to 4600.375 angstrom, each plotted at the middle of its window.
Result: -0.10 mag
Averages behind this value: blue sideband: 5.34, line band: 6.95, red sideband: 6.81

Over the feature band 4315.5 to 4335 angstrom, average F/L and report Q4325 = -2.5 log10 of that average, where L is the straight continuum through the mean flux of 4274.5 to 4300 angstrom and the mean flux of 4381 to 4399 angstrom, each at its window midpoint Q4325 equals -0.167 mag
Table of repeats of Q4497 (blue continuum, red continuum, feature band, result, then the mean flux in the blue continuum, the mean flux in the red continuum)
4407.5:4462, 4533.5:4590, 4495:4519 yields -0.09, 6.14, 6.87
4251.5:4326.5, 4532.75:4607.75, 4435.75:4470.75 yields -0.07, 4.46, 6.85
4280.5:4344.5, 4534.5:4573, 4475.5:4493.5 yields -0.05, 4.62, 6.89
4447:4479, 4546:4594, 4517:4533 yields 0.00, 6.26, 6.94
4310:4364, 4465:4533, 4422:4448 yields -0.01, 5.16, 6.71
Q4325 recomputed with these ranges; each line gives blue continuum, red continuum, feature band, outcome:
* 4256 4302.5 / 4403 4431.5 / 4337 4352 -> 0.03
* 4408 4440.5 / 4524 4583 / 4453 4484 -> 0.01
